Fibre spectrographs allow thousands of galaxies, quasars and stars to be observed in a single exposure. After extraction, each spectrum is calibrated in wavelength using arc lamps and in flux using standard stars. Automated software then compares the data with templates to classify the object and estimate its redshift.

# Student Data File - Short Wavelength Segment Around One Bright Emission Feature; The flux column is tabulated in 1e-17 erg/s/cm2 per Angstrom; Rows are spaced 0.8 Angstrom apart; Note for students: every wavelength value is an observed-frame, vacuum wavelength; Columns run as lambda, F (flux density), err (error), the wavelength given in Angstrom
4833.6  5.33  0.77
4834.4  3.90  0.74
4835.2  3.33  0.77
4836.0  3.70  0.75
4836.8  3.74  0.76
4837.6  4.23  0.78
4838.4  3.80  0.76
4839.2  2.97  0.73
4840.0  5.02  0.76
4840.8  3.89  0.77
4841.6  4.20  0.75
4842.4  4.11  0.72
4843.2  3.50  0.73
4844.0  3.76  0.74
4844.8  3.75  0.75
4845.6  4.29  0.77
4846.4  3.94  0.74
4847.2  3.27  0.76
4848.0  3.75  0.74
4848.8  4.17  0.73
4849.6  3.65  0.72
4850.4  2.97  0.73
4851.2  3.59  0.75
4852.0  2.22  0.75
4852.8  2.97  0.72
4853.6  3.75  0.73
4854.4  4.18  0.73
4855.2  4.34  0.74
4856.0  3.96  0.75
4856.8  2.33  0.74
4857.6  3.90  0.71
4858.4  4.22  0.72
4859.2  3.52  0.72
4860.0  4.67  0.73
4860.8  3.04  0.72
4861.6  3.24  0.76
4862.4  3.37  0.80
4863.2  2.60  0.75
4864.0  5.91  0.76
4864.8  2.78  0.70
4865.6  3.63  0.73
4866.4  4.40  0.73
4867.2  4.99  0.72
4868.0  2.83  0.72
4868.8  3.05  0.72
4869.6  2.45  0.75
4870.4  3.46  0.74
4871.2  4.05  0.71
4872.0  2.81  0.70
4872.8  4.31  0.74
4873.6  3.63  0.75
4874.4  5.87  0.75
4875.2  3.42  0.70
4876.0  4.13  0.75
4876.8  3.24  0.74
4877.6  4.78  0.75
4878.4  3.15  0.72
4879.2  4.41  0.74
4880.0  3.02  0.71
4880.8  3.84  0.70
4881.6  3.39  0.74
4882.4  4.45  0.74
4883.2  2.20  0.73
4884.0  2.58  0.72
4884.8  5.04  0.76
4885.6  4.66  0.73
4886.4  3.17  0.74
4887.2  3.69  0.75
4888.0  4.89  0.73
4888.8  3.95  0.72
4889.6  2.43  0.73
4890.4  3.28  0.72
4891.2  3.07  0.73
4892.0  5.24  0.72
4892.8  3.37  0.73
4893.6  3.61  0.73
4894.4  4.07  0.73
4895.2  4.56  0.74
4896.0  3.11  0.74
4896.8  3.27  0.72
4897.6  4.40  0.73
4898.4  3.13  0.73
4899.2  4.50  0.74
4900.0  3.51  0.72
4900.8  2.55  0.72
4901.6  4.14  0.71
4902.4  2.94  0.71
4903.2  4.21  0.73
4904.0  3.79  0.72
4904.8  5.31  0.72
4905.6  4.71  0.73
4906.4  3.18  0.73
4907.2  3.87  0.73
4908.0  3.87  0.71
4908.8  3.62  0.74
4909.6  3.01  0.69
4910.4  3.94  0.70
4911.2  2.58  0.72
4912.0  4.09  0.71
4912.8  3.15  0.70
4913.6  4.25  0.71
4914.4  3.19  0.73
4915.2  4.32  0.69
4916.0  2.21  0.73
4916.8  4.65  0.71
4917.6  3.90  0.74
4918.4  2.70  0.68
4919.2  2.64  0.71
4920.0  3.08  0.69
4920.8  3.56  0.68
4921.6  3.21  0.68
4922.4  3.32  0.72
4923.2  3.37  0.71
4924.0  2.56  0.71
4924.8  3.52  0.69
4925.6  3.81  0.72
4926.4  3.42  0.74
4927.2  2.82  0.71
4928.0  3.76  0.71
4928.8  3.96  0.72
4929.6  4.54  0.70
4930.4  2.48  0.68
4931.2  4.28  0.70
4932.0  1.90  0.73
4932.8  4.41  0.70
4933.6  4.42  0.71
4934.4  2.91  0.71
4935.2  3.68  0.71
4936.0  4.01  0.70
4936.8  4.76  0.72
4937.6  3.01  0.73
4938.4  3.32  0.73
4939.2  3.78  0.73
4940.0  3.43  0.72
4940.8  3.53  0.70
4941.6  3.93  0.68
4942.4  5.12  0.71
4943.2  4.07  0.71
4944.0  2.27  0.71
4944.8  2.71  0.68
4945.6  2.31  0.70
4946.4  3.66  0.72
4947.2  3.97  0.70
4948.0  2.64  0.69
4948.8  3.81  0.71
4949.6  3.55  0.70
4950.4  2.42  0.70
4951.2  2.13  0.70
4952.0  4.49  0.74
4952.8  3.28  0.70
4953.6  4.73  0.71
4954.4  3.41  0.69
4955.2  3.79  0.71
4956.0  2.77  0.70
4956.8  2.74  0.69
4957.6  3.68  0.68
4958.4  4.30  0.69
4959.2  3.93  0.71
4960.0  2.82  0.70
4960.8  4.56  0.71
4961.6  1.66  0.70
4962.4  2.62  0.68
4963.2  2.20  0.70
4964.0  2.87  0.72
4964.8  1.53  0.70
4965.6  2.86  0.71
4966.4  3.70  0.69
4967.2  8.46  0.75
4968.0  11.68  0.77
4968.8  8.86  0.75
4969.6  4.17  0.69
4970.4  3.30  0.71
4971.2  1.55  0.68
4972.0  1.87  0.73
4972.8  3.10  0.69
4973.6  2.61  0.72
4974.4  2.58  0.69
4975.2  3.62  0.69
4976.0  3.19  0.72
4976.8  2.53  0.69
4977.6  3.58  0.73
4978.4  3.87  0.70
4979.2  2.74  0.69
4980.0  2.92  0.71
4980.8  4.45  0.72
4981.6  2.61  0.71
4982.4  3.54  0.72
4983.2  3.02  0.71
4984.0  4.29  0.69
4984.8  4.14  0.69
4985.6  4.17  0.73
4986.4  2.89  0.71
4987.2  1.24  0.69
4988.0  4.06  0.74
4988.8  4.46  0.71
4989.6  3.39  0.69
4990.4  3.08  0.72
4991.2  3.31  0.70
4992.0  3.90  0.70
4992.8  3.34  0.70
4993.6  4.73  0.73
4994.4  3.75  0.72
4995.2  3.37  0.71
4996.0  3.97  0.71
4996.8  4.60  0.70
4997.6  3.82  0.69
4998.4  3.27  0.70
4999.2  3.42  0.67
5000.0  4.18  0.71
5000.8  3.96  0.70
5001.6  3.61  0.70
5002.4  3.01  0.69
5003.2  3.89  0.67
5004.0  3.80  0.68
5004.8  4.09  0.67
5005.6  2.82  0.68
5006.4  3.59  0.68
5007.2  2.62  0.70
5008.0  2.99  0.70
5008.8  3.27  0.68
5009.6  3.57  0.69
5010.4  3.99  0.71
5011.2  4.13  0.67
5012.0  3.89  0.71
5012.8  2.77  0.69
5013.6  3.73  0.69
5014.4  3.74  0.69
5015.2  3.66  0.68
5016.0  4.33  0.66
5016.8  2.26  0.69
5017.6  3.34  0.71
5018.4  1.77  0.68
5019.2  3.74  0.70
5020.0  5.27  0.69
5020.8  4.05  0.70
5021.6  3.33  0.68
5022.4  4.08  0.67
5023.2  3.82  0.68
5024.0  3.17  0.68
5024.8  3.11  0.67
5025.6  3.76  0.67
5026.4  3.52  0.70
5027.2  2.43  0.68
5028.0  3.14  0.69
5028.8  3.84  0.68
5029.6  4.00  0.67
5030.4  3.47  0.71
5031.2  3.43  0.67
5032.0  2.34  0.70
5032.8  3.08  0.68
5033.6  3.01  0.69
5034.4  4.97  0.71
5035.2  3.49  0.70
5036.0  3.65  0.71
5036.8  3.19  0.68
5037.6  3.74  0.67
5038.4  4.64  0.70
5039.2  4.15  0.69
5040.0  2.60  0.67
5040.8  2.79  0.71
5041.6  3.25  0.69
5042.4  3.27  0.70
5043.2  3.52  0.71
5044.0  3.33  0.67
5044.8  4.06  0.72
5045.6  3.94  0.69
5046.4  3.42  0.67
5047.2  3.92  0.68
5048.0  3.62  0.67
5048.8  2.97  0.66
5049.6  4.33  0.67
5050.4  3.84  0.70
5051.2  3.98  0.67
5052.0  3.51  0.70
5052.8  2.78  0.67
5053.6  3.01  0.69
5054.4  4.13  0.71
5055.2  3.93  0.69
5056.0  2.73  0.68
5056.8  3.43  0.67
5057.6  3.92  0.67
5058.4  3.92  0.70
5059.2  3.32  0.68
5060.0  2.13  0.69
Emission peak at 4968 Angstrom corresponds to H-gamma 4340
